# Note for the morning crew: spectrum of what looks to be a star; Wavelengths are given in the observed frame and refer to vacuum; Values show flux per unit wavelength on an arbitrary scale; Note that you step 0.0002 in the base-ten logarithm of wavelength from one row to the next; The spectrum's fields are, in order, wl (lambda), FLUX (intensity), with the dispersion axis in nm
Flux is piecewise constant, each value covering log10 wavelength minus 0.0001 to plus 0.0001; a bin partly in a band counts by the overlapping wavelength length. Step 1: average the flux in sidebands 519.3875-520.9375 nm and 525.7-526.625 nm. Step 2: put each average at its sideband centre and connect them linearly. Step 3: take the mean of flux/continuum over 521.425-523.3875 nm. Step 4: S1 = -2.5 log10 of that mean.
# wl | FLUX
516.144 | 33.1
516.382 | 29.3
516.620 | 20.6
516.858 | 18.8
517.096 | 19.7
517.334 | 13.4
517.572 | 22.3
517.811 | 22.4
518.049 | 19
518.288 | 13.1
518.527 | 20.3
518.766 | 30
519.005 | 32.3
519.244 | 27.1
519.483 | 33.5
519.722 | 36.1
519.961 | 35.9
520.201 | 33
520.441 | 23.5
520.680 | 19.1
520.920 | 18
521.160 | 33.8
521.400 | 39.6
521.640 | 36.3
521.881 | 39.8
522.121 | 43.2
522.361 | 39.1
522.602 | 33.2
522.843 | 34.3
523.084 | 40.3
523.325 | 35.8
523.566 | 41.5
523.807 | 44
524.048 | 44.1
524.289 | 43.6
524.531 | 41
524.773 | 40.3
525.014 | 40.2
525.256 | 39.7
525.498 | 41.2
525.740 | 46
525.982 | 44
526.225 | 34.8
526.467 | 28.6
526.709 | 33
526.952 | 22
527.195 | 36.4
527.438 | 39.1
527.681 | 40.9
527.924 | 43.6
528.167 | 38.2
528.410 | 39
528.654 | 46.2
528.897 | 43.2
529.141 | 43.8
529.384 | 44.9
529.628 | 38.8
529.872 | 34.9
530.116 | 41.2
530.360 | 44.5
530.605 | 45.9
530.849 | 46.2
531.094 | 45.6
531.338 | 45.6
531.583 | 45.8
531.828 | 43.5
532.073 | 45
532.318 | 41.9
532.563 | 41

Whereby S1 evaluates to -0.18 mag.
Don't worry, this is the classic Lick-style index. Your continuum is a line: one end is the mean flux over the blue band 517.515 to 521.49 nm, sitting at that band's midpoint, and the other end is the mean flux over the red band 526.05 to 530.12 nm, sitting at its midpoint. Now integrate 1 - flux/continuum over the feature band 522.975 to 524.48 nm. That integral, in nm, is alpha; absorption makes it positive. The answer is -0.42 nm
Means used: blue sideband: 27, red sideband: 38.1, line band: 41.5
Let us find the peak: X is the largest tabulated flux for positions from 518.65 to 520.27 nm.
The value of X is 36.1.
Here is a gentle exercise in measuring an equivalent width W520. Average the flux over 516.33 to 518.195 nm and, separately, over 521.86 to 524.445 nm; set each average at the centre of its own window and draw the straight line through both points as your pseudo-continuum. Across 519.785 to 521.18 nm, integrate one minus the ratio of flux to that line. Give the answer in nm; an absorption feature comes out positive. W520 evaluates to 0.16 nm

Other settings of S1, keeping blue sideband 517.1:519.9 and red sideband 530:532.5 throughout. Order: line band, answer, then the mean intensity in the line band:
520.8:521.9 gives -0.133 mag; 32.9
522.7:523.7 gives -0.188 mag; 37.9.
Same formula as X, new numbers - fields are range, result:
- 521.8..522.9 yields 43.2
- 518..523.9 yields 44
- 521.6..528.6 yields 46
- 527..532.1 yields 46.2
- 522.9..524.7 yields 44.1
